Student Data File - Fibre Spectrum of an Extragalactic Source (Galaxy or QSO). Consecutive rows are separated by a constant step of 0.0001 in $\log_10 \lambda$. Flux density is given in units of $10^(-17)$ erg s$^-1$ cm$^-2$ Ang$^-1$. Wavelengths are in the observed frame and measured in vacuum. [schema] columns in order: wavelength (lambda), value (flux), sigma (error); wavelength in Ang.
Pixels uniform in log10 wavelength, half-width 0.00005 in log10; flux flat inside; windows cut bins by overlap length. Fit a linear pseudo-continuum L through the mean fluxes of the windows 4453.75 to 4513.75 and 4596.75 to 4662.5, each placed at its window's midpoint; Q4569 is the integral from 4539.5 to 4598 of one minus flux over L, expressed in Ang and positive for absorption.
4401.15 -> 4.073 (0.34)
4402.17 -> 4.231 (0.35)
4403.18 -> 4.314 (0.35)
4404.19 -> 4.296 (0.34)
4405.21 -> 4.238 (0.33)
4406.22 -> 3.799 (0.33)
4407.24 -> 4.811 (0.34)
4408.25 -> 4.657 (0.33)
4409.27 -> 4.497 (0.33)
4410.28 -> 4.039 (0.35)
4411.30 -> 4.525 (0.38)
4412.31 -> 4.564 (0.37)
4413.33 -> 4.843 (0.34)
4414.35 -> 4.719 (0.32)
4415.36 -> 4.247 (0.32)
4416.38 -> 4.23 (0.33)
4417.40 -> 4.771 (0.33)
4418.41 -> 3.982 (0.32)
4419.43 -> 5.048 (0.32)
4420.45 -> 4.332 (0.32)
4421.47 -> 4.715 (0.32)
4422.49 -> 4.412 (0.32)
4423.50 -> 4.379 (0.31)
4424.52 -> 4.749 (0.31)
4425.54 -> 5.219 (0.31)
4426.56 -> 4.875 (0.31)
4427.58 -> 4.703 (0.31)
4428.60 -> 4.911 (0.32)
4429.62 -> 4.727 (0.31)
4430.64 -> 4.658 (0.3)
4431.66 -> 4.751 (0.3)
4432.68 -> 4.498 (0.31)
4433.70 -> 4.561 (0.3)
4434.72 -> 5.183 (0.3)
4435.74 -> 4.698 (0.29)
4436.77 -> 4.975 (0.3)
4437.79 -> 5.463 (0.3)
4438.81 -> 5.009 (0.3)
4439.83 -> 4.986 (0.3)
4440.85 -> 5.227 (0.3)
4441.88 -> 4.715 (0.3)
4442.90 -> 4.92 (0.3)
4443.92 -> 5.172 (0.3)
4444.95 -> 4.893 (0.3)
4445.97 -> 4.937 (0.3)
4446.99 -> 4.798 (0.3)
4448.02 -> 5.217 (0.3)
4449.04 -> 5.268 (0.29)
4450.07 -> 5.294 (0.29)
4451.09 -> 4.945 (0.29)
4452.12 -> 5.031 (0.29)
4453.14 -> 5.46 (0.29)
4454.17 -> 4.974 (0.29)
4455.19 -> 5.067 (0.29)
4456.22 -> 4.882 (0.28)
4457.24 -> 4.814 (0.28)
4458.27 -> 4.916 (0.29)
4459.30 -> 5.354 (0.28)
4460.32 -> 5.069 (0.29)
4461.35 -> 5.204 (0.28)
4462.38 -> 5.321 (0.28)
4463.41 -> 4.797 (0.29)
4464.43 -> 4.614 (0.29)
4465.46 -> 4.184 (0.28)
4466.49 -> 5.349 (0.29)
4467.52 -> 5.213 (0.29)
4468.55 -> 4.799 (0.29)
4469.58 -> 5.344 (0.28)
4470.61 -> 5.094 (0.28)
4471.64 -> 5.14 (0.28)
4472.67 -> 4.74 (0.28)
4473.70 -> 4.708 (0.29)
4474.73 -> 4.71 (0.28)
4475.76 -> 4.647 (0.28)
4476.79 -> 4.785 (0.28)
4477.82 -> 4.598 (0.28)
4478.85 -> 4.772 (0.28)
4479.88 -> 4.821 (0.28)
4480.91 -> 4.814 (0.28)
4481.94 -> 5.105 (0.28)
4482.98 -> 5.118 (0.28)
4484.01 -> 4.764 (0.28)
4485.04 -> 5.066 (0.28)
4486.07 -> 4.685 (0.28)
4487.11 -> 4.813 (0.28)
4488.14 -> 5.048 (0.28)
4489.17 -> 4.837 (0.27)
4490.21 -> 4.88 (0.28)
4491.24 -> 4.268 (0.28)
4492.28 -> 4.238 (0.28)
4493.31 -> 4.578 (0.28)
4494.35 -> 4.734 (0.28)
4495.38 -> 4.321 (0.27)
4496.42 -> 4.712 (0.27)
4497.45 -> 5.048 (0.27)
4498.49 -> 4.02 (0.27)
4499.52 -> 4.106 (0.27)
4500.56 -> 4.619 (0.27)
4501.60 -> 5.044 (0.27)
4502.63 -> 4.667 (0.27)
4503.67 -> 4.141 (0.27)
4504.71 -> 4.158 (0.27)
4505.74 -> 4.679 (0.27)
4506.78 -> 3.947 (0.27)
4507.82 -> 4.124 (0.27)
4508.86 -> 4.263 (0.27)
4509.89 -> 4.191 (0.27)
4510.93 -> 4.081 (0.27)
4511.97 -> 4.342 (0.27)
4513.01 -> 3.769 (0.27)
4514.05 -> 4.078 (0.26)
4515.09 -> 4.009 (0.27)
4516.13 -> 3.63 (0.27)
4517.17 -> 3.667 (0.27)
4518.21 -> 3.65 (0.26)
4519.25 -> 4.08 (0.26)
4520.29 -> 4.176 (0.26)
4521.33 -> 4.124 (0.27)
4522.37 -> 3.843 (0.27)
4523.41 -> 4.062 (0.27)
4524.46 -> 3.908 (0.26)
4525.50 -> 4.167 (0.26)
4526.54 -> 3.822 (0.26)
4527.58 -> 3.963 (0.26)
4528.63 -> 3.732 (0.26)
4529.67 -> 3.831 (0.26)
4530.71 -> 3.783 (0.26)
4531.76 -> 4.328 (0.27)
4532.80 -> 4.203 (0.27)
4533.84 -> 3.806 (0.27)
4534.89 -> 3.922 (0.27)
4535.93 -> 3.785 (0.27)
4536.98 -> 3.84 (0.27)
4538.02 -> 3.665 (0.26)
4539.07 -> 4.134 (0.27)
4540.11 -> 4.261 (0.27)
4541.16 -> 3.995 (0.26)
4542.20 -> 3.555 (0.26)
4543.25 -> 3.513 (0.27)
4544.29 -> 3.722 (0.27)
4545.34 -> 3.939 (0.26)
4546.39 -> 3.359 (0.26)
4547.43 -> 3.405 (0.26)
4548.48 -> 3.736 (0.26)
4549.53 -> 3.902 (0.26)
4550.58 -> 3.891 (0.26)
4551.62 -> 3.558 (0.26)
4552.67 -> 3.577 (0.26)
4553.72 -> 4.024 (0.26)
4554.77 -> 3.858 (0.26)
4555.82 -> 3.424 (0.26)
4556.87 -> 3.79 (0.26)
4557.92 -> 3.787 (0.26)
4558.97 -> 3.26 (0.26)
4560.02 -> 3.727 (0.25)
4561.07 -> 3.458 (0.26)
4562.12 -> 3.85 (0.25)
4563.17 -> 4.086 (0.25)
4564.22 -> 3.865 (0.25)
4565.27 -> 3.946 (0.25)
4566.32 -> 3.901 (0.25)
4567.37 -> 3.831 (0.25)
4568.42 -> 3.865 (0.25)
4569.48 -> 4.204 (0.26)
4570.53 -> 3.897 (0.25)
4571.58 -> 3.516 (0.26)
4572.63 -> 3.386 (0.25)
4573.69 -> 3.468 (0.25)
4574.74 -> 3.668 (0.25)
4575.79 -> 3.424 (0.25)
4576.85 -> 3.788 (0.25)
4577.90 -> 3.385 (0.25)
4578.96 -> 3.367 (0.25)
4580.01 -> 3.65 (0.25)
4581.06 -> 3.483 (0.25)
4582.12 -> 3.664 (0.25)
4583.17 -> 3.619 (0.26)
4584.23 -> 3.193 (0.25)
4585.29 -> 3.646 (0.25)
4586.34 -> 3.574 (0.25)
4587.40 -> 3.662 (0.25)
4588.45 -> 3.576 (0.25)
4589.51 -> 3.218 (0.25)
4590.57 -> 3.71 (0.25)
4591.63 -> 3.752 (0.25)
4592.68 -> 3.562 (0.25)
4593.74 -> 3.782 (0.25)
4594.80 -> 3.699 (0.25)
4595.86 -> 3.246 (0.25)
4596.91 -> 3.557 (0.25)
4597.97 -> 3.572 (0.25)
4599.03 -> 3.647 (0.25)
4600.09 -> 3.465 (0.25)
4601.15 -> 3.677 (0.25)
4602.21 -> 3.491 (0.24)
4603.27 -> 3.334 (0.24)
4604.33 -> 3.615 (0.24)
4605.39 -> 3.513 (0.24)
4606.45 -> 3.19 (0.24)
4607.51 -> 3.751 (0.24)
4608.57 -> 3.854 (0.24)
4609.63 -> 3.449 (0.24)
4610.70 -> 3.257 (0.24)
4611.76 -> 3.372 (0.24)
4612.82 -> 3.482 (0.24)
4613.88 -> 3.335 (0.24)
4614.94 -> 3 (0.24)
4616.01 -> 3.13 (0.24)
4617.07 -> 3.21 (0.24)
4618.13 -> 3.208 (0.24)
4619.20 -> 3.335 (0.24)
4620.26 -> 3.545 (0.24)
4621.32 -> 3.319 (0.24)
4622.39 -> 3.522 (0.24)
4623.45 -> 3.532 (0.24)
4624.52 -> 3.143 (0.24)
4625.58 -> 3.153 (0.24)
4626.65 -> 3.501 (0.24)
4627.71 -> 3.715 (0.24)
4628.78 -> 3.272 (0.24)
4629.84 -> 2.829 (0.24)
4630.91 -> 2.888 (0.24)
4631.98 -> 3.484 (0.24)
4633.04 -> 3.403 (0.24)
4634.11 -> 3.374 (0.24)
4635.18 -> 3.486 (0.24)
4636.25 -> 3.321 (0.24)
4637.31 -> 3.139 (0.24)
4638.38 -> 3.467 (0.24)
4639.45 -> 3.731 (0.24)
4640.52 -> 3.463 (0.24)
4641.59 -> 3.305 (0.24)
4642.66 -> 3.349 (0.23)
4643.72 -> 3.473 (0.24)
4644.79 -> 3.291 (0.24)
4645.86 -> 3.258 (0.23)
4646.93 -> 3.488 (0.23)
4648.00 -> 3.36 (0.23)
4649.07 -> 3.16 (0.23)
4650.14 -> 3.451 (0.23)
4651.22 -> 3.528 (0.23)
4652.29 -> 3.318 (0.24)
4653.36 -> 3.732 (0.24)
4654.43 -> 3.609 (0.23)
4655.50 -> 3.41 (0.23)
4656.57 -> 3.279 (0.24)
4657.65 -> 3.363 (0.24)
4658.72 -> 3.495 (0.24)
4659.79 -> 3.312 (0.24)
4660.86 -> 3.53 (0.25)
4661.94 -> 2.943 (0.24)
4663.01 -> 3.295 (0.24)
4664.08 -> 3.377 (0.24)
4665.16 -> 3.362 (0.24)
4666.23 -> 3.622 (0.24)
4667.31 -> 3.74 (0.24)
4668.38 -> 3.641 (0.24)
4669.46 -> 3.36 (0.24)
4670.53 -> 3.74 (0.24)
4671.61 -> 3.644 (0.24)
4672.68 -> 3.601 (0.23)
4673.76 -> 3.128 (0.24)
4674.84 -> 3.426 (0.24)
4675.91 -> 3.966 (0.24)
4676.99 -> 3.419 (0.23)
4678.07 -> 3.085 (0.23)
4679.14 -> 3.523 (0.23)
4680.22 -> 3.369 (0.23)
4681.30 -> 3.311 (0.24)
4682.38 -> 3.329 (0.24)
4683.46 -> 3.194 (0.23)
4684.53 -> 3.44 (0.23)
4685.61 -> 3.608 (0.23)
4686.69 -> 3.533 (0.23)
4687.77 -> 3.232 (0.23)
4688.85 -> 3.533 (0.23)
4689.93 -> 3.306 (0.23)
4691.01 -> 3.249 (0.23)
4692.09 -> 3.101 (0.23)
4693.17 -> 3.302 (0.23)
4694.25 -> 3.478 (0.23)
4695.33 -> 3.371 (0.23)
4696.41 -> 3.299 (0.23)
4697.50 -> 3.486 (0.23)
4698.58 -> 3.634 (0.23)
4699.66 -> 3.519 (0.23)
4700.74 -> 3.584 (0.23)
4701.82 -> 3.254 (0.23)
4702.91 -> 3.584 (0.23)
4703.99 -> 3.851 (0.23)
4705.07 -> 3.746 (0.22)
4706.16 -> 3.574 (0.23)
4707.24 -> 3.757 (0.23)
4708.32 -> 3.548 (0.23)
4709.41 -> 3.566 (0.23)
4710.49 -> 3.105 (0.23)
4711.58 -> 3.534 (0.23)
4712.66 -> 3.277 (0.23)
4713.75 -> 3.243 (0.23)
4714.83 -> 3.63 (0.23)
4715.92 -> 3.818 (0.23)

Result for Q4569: 4.0 Ang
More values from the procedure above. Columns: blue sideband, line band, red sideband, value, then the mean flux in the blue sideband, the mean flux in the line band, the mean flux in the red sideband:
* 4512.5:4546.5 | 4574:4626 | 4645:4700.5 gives 2.6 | 3.89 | 3.48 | 3.42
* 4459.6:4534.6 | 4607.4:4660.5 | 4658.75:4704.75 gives 4.7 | 4.47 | 3.37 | 3.44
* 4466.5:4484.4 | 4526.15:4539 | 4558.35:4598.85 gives 0.9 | 4.91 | 3.9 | 3.63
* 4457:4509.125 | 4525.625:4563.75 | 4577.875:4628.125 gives 2.7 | 4.74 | 3.8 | 3.47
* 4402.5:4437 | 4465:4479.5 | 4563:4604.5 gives -2.0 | 4.58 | 4.86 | 3.62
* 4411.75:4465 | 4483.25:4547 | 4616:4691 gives 2.5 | 4.87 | 4.18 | 3.4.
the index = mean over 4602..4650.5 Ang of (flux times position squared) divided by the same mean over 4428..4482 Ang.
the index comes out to 0.73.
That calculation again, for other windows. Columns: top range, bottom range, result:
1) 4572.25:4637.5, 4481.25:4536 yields 0.84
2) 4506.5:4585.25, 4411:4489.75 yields 0.82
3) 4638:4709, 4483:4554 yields 0.89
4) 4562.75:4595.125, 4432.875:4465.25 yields 0.77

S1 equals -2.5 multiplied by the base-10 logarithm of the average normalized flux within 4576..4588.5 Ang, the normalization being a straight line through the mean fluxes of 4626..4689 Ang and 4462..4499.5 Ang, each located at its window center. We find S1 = 0.13 mag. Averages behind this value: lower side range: 4.79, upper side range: 3.41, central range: 3.55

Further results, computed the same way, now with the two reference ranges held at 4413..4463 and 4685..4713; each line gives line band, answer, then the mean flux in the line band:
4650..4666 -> 0.087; 3.4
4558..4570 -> 0.103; 3.82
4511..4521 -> 0.133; 3.94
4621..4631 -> 0.169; 3.3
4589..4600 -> 0.132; 3.57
